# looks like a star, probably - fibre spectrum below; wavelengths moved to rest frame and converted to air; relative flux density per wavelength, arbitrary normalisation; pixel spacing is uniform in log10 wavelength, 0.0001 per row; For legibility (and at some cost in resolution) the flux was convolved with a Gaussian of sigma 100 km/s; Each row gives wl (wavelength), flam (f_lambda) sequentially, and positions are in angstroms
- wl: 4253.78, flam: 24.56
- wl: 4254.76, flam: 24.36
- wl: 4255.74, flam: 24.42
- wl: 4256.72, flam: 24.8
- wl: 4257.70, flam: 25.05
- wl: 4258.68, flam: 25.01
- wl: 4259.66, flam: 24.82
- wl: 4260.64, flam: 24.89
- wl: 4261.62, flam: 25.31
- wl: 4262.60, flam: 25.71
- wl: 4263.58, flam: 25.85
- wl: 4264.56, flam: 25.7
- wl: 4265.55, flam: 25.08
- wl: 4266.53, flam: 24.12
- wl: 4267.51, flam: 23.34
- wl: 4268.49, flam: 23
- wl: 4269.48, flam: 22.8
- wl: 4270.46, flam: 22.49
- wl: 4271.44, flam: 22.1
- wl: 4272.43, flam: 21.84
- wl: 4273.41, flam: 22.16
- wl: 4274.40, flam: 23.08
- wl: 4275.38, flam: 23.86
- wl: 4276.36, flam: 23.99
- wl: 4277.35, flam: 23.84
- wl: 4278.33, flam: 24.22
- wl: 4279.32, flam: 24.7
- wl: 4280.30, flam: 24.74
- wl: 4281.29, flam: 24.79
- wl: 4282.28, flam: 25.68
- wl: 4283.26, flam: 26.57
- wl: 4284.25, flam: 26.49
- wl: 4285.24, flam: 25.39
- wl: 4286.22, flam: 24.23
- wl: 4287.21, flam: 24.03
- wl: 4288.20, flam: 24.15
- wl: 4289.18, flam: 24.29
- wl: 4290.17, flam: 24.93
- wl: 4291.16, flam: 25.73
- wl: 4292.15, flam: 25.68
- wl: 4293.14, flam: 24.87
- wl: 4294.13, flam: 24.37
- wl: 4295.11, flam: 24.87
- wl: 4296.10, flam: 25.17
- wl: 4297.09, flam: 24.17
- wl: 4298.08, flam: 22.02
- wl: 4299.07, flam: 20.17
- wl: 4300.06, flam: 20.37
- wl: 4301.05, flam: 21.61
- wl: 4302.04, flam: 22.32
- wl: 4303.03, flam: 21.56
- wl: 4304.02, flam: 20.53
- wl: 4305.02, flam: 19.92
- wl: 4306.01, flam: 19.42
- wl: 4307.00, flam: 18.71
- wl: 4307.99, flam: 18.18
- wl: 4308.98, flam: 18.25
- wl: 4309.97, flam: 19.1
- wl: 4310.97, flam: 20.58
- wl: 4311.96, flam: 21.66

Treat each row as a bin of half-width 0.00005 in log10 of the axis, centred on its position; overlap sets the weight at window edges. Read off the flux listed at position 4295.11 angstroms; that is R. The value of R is 24.87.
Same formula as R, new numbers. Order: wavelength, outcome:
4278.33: 24.22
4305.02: 19.92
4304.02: 20.53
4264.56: 25.7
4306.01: 19.42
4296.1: 25.17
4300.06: 20.37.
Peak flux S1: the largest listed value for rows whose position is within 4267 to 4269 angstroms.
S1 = 23.34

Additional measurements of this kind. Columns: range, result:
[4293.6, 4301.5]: 25.17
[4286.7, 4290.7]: 24.93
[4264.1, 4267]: 25.7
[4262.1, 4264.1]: 25.85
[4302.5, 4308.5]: 21.56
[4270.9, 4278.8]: 24.22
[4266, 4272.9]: 24.12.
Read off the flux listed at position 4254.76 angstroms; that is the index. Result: 24.36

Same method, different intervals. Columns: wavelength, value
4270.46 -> 22.49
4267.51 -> 23.34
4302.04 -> 22.32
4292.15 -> 25.68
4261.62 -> 25.31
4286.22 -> 24.23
